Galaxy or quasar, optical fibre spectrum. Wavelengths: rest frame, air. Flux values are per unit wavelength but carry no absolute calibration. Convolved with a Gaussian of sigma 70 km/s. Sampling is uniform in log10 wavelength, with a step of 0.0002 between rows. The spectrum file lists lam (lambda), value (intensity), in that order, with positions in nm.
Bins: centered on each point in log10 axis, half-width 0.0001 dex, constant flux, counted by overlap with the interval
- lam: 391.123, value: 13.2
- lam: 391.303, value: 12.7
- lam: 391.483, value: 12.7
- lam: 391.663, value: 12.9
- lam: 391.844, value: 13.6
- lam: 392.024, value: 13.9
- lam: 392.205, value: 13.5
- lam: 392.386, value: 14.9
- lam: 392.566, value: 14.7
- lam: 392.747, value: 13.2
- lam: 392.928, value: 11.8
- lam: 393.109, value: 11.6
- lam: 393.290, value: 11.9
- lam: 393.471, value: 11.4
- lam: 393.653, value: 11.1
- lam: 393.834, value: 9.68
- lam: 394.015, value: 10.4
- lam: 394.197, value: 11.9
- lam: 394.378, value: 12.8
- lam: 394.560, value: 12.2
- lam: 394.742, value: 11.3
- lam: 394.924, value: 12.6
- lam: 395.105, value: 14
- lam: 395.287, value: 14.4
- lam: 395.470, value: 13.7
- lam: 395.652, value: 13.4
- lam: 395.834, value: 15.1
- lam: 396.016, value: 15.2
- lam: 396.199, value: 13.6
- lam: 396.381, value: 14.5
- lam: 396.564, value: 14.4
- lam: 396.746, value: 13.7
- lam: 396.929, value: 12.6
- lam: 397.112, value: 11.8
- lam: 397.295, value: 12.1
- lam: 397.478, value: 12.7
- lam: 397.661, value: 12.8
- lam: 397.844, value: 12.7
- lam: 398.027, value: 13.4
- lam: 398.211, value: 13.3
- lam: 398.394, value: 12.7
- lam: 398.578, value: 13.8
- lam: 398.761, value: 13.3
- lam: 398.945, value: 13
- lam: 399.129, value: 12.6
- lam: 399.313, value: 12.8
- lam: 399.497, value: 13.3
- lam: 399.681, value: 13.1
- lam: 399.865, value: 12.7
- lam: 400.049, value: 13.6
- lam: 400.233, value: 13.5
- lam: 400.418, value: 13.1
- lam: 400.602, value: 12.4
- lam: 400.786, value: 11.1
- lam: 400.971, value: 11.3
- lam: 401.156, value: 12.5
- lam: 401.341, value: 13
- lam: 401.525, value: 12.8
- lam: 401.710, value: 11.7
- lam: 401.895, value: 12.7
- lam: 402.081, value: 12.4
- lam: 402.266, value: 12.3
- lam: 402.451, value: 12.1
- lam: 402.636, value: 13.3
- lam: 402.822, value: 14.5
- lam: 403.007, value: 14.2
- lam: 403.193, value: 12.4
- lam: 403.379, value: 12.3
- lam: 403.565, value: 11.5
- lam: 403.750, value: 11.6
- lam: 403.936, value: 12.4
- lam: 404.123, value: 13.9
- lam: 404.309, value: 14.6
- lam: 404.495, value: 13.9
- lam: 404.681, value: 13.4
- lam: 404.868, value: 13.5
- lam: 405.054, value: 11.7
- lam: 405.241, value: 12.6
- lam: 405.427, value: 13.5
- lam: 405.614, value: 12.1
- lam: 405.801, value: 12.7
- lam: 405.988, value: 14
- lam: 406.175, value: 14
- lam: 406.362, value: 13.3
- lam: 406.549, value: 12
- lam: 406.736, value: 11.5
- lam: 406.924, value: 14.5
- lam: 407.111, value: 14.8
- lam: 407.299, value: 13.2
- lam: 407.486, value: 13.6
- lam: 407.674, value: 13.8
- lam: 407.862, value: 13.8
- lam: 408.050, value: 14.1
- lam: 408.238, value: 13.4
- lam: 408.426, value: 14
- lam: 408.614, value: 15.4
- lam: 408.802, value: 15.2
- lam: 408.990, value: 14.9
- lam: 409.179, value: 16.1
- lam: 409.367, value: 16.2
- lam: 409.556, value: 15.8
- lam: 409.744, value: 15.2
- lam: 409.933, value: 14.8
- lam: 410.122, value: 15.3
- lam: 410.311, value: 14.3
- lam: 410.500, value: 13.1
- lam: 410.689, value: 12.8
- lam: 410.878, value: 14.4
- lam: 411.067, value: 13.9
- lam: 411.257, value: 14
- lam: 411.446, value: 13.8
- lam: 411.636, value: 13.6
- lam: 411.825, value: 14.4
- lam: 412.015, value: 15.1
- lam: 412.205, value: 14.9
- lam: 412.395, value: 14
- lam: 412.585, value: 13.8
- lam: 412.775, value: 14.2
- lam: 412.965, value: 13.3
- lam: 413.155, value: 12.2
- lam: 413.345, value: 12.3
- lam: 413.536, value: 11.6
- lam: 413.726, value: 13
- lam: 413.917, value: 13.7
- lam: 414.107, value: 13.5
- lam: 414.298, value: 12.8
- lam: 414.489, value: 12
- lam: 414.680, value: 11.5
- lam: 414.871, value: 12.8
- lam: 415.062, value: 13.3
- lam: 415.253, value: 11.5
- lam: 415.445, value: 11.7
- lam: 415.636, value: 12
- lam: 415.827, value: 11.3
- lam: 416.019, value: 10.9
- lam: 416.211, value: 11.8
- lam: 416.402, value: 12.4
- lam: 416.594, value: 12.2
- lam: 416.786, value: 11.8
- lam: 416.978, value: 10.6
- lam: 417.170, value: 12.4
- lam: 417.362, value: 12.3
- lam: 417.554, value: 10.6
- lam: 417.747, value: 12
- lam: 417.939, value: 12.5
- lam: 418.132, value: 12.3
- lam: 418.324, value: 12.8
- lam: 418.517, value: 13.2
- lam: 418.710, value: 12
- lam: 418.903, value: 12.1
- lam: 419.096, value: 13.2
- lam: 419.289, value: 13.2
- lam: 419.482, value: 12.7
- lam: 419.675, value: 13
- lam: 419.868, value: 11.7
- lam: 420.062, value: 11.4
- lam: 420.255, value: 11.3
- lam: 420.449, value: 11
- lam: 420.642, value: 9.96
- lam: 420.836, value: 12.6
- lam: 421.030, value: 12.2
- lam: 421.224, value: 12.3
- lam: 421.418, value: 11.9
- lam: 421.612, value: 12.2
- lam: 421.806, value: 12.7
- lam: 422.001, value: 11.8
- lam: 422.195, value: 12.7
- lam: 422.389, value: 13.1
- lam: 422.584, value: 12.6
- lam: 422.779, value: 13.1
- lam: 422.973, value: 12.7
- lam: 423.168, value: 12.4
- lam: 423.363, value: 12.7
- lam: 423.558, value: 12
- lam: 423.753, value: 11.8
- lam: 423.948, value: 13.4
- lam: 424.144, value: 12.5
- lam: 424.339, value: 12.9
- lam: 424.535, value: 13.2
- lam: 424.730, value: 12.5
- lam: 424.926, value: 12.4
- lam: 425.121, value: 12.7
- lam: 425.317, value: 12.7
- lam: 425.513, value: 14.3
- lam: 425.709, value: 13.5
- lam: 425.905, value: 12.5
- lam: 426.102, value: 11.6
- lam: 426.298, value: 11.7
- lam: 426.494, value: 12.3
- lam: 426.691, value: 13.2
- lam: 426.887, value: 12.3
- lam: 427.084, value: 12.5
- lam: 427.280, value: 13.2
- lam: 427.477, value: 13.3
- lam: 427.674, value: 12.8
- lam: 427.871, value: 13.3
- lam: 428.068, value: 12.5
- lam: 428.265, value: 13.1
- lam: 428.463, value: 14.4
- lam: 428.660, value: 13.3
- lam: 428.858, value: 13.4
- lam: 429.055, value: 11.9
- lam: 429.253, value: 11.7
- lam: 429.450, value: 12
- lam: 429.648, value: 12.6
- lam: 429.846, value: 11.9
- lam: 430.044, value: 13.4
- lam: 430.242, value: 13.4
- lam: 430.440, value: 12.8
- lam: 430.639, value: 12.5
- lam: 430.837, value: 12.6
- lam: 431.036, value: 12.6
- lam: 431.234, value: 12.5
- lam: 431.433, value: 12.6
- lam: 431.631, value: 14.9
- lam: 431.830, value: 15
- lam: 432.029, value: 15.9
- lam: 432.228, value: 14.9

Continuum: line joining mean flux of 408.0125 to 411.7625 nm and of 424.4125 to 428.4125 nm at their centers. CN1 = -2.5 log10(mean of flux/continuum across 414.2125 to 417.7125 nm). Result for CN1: 0.170 mag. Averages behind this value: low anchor 14.5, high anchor 12.8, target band 11.9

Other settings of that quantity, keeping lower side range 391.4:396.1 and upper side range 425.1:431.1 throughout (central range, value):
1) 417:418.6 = 0.05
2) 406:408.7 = -0.07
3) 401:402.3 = 0.03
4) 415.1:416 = 0.10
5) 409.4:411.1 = -0.13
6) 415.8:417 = 0.10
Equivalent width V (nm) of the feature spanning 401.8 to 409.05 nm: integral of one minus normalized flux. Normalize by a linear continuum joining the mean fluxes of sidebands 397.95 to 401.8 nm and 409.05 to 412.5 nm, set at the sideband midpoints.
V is 0.205 nm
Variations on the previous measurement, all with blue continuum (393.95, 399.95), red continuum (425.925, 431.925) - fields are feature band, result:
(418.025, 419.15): 0.03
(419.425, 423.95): 0.25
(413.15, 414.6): 0.03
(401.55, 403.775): 0.07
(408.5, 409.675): -0.23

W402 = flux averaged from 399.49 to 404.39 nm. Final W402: 12.7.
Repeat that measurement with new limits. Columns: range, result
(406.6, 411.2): 14.3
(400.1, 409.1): 13.1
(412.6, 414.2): 13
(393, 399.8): 12.8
